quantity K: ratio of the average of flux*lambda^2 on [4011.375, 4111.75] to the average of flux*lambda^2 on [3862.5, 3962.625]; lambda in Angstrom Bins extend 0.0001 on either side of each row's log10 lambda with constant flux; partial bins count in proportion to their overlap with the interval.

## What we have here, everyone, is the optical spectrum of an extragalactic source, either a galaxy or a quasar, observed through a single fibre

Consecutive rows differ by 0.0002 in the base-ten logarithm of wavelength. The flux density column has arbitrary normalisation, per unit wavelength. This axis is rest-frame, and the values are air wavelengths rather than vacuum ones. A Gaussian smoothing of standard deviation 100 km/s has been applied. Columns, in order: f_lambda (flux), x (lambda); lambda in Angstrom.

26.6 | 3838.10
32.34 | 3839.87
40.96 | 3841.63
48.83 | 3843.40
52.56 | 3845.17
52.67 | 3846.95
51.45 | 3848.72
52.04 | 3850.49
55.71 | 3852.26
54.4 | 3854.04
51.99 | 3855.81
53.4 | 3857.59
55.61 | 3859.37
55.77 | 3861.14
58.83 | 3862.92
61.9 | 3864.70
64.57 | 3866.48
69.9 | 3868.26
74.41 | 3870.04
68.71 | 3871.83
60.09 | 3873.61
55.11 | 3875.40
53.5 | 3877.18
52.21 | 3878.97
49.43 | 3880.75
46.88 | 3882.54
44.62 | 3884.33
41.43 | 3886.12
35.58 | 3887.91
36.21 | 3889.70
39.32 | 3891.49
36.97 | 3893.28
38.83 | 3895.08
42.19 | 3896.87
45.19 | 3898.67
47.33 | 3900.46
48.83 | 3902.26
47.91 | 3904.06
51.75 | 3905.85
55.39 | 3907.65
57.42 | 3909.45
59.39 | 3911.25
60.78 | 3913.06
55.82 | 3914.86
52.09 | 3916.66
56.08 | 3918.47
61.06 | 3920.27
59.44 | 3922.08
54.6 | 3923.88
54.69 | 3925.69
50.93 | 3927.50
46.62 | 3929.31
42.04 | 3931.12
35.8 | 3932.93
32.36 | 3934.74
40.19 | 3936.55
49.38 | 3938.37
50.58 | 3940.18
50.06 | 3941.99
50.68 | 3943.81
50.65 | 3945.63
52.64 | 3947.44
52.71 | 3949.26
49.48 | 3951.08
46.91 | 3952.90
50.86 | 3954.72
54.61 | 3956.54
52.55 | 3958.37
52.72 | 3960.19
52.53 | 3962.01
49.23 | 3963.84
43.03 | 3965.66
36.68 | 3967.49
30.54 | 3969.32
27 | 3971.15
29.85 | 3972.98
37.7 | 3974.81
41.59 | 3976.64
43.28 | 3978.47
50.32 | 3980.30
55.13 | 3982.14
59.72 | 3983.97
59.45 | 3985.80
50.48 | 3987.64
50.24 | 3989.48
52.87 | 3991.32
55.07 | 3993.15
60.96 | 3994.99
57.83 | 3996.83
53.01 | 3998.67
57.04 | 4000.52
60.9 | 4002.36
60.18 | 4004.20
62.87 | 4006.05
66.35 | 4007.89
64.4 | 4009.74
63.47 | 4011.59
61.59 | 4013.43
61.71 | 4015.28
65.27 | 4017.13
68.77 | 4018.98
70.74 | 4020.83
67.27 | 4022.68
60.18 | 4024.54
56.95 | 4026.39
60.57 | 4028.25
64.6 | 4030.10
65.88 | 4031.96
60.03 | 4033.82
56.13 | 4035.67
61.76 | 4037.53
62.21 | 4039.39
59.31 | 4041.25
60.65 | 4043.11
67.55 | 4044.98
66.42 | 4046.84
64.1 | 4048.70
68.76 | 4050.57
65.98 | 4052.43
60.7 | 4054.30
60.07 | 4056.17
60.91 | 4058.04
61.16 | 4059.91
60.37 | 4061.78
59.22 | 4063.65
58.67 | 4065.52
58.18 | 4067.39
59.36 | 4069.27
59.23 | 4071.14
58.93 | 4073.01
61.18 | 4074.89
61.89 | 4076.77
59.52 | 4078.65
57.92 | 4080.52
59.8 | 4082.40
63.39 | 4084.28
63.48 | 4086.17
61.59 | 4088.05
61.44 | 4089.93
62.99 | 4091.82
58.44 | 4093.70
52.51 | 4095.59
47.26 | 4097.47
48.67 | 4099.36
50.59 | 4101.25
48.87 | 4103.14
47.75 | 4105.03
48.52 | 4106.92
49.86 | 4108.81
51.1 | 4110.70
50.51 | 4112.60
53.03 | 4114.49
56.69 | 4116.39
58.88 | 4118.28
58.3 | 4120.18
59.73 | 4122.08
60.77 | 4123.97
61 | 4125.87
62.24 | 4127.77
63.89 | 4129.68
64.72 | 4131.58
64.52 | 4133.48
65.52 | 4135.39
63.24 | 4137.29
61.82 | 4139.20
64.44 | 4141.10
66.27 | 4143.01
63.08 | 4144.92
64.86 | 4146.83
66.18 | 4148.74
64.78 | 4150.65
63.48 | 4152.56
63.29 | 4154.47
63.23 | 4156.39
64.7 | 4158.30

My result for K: 1.26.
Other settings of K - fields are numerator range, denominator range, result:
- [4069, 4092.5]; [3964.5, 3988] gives 1.48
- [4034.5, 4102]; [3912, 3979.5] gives 1.34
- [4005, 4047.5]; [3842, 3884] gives 1.22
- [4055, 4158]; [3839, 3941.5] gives 1.30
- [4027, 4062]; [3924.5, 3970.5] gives 1.39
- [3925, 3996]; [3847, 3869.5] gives 0.87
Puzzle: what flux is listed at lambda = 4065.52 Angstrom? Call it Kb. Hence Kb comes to 58.67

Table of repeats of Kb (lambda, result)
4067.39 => 58.18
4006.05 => 62.87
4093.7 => 58.44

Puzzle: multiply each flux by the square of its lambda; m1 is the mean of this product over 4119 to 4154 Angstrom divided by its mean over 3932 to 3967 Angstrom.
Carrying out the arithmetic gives 1.44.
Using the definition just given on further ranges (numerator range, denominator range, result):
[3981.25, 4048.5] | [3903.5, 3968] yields 1.25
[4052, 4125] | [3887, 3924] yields 1.27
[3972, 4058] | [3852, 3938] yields 1.22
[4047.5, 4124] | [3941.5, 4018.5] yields 1.17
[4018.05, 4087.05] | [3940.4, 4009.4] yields 1.27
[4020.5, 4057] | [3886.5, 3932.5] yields 1.36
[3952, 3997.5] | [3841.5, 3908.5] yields 0.98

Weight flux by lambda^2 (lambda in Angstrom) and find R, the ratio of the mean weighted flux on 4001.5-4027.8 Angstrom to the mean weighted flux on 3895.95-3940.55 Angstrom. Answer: 1.33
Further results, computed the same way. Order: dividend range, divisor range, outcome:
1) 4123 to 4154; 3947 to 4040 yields 1.25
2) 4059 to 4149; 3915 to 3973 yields 1.33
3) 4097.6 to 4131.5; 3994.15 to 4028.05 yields 0.93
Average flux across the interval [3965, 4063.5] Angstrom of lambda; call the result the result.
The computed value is 57.3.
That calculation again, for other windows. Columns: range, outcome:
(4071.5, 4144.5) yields 58.2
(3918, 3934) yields 50.9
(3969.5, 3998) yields 48.4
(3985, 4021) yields 59.9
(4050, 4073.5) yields 60.8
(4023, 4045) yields 61.2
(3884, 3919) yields 47.6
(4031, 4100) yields 60.5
